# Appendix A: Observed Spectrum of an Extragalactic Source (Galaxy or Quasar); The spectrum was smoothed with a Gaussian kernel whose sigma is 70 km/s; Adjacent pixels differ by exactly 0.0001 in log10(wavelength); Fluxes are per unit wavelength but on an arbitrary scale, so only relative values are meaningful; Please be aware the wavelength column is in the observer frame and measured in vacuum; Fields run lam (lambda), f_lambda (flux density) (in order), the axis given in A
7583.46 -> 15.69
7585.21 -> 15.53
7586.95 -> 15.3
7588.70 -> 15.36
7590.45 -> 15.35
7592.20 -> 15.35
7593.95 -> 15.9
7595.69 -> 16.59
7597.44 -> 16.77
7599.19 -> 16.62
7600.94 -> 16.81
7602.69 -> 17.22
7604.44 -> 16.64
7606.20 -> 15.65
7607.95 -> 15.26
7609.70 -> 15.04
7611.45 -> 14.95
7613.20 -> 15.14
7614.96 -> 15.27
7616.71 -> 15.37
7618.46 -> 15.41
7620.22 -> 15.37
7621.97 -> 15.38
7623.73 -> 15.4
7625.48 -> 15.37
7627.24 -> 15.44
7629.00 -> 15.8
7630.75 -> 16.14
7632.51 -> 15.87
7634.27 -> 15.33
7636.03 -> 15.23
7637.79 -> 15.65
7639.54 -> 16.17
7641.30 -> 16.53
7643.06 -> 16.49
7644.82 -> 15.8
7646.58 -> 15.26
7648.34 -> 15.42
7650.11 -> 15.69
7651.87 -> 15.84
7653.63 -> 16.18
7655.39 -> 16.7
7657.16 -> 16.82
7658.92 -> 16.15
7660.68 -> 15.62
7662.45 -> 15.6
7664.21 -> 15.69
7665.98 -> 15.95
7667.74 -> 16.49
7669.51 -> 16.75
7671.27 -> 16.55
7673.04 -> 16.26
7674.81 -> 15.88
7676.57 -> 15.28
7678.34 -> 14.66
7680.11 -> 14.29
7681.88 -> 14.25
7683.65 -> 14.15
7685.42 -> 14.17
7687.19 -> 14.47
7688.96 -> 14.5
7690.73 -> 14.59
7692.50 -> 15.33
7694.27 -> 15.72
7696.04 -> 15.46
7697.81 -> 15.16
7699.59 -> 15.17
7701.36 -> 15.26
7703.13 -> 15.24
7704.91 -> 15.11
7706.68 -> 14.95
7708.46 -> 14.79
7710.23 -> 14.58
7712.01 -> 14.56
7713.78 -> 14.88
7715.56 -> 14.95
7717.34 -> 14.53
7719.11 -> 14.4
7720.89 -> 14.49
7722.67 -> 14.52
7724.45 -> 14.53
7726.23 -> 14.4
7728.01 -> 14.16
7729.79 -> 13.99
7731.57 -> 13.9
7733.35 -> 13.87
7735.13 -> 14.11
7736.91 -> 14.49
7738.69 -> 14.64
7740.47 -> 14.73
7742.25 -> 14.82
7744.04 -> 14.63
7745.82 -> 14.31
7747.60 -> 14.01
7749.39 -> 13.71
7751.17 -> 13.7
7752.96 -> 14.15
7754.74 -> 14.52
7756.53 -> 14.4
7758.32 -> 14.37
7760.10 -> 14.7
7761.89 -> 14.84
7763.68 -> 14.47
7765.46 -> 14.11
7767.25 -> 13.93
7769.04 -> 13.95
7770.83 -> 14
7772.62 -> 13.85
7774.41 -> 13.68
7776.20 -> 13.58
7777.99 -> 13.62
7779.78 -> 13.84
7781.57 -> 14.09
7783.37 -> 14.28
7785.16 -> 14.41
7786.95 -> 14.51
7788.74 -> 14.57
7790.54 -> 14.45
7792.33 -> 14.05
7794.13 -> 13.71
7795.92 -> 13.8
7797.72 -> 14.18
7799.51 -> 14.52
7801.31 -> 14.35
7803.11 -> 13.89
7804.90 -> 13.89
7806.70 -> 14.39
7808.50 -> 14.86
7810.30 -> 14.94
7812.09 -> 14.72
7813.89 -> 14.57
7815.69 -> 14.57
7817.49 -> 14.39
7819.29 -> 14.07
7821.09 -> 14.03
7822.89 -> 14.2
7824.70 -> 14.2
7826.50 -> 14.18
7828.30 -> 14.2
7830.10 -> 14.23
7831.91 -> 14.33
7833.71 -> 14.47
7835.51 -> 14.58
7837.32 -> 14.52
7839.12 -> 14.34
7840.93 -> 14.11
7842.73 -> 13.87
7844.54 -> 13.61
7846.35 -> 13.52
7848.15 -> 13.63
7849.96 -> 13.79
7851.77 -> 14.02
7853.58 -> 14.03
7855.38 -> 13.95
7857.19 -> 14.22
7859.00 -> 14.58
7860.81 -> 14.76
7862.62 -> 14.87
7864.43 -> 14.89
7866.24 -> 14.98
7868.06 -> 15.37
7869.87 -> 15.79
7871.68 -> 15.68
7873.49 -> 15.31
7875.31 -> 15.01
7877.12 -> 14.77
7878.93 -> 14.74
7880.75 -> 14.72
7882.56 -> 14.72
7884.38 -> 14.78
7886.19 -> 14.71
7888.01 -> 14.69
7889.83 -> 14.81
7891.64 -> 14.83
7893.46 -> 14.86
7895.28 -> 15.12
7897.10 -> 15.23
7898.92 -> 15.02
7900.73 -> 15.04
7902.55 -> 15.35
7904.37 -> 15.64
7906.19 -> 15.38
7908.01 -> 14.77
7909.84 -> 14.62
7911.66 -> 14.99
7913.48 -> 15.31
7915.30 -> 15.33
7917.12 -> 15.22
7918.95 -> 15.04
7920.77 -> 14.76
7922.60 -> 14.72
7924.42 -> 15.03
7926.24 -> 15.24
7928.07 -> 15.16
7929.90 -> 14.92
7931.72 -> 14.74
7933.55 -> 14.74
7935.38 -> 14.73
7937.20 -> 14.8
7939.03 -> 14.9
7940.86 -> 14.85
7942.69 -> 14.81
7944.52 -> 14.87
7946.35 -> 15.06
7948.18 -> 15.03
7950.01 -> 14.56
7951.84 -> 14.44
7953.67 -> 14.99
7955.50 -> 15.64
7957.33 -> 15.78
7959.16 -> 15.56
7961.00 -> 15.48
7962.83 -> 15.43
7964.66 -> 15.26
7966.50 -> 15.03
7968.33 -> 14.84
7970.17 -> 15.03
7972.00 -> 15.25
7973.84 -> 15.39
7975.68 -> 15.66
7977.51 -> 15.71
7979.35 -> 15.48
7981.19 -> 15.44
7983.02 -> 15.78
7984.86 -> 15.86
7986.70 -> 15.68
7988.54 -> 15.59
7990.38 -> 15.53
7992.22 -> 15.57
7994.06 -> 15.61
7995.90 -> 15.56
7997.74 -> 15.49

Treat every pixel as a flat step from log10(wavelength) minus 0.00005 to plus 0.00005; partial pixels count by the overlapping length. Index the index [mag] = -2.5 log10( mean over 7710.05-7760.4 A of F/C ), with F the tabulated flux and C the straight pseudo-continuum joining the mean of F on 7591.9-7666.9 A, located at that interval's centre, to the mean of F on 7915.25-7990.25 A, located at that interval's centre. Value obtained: 0.09 mag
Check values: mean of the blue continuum 15.8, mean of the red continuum 15.2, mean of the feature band 14.4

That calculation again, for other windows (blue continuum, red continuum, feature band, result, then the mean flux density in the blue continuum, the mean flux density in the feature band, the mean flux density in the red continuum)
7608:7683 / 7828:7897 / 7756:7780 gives 0.07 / 15.7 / 14.1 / 14.6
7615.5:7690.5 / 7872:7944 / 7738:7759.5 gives 0.07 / 15.6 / 14.3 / 15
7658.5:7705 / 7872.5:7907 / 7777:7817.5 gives 0.06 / 15.3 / 14.3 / 15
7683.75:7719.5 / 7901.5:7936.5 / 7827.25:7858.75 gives 0.07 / 14.9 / 14.1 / 15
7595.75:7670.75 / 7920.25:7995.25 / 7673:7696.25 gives 0.06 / 15.9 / 14.9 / 15.2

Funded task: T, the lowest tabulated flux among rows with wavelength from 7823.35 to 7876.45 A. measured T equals 13.52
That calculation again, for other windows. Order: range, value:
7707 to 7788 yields 13.58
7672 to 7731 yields 13.99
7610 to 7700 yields 14.15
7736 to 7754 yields 13.7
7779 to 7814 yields 13.71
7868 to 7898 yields 14.69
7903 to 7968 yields 14.44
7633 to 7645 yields 15.23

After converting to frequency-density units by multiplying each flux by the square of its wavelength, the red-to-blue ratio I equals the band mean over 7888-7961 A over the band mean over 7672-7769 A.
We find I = 1.08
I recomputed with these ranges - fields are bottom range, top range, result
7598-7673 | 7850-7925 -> 1.00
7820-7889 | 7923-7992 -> 1.08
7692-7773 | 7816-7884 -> 1.03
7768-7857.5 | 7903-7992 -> 1.11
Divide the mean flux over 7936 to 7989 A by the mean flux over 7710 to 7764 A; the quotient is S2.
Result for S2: 1.1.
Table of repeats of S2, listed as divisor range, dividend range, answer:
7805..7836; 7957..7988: 1.07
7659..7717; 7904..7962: 0.99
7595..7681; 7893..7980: 0.95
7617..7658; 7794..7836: 0.91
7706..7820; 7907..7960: 1.05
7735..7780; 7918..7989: 1.07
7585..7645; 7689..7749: 0.93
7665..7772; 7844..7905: 1.00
